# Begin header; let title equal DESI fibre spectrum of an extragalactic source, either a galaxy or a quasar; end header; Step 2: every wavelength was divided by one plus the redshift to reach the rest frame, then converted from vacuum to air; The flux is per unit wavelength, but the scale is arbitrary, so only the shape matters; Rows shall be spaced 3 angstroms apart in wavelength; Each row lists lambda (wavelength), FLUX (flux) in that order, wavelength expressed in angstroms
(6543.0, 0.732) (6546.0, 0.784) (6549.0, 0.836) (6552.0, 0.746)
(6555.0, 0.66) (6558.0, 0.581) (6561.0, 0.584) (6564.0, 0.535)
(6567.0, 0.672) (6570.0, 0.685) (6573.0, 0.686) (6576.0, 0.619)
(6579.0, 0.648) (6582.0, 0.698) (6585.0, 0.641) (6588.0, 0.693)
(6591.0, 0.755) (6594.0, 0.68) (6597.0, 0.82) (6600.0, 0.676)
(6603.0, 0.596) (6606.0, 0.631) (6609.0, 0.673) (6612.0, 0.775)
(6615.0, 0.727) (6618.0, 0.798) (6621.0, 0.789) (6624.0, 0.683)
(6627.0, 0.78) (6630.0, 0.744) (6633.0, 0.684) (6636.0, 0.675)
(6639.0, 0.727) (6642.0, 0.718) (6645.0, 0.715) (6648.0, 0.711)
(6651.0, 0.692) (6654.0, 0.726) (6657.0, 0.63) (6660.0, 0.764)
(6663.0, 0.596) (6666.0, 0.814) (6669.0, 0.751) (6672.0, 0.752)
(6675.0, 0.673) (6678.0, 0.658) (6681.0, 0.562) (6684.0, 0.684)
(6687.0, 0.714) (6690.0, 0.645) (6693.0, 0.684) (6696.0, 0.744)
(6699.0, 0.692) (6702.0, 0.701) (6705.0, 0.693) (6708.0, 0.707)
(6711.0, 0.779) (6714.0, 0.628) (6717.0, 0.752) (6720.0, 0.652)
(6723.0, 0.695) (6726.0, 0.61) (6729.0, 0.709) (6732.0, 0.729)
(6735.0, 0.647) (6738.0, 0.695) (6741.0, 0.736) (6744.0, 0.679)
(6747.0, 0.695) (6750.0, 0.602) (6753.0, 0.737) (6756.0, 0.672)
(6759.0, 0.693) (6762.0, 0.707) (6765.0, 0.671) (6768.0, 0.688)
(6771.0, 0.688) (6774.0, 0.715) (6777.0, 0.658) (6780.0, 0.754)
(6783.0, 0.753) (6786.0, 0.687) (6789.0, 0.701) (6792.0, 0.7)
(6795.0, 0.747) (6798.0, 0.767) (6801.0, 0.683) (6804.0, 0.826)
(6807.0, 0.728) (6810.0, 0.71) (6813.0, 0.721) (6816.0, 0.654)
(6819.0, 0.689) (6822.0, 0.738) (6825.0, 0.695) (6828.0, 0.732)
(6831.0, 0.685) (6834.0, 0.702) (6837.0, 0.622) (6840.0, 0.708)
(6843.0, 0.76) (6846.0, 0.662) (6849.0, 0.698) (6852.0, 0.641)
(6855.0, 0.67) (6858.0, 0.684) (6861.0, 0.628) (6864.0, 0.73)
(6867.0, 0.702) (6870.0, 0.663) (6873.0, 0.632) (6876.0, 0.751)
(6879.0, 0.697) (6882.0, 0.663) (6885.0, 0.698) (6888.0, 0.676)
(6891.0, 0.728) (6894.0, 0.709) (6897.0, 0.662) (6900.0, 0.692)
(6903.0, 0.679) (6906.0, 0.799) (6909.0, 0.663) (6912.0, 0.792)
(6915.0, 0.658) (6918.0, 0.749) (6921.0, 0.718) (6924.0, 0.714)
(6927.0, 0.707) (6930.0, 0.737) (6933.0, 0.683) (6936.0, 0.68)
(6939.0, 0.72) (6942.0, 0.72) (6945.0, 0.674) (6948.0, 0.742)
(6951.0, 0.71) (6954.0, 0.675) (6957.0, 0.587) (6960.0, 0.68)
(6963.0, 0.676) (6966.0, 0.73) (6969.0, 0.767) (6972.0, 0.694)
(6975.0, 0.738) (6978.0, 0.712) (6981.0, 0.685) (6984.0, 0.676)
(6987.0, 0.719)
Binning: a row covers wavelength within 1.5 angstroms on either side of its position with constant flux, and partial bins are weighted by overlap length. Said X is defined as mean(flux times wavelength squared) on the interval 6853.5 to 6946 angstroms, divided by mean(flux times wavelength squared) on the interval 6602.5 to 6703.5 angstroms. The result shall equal 1.1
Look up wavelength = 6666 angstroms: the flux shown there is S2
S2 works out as 0.814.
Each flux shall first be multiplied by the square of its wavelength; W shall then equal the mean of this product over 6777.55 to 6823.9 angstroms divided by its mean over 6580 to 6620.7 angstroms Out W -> 1.08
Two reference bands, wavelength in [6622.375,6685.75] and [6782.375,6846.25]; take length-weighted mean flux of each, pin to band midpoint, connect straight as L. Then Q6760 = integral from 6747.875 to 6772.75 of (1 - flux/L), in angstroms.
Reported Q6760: 0.9 angstroms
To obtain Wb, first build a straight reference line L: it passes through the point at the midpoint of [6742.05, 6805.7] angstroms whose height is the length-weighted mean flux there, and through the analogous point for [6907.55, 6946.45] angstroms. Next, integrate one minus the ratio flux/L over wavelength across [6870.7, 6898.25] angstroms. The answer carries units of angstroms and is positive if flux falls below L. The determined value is 0.7 angstroms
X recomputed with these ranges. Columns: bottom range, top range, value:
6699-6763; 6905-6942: 1.10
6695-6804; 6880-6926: 1.05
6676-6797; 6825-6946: 1.05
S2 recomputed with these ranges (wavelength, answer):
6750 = 0.602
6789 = 0.701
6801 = 0.683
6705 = 0.693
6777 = 0.658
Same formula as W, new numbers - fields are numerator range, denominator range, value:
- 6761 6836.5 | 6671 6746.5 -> 1.06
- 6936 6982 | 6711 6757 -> 1.09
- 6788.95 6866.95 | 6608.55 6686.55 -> 1.04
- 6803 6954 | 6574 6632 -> 1.08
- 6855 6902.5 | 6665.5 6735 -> 1.04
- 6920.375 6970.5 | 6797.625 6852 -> 1.03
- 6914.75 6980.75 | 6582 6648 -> 1.09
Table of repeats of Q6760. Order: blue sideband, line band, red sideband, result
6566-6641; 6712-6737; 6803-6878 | 0.7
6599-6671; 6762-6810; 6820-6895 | -1.3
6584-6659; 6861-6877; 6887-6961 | 0.4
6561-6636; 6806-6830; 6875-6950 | -0.1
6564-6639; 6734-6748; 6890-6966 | 0.2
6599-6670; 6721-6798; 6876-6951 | 1.5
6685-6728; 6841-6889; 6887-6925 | 1.5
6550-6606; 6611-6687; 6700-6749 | -3.8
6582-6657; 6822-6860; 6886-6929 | 1.1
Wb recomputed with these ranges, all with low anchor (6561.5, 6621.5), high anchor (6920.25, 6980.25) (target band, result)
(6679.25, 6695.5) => 0.7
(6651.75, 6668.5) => -0.4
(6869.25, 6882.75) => 0.3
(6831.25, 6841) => 0.3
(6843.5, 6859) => 0.5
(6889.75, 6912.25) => -0.3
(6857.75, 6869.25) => 0.2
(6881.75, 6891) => 0.1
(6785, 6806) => -1.1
